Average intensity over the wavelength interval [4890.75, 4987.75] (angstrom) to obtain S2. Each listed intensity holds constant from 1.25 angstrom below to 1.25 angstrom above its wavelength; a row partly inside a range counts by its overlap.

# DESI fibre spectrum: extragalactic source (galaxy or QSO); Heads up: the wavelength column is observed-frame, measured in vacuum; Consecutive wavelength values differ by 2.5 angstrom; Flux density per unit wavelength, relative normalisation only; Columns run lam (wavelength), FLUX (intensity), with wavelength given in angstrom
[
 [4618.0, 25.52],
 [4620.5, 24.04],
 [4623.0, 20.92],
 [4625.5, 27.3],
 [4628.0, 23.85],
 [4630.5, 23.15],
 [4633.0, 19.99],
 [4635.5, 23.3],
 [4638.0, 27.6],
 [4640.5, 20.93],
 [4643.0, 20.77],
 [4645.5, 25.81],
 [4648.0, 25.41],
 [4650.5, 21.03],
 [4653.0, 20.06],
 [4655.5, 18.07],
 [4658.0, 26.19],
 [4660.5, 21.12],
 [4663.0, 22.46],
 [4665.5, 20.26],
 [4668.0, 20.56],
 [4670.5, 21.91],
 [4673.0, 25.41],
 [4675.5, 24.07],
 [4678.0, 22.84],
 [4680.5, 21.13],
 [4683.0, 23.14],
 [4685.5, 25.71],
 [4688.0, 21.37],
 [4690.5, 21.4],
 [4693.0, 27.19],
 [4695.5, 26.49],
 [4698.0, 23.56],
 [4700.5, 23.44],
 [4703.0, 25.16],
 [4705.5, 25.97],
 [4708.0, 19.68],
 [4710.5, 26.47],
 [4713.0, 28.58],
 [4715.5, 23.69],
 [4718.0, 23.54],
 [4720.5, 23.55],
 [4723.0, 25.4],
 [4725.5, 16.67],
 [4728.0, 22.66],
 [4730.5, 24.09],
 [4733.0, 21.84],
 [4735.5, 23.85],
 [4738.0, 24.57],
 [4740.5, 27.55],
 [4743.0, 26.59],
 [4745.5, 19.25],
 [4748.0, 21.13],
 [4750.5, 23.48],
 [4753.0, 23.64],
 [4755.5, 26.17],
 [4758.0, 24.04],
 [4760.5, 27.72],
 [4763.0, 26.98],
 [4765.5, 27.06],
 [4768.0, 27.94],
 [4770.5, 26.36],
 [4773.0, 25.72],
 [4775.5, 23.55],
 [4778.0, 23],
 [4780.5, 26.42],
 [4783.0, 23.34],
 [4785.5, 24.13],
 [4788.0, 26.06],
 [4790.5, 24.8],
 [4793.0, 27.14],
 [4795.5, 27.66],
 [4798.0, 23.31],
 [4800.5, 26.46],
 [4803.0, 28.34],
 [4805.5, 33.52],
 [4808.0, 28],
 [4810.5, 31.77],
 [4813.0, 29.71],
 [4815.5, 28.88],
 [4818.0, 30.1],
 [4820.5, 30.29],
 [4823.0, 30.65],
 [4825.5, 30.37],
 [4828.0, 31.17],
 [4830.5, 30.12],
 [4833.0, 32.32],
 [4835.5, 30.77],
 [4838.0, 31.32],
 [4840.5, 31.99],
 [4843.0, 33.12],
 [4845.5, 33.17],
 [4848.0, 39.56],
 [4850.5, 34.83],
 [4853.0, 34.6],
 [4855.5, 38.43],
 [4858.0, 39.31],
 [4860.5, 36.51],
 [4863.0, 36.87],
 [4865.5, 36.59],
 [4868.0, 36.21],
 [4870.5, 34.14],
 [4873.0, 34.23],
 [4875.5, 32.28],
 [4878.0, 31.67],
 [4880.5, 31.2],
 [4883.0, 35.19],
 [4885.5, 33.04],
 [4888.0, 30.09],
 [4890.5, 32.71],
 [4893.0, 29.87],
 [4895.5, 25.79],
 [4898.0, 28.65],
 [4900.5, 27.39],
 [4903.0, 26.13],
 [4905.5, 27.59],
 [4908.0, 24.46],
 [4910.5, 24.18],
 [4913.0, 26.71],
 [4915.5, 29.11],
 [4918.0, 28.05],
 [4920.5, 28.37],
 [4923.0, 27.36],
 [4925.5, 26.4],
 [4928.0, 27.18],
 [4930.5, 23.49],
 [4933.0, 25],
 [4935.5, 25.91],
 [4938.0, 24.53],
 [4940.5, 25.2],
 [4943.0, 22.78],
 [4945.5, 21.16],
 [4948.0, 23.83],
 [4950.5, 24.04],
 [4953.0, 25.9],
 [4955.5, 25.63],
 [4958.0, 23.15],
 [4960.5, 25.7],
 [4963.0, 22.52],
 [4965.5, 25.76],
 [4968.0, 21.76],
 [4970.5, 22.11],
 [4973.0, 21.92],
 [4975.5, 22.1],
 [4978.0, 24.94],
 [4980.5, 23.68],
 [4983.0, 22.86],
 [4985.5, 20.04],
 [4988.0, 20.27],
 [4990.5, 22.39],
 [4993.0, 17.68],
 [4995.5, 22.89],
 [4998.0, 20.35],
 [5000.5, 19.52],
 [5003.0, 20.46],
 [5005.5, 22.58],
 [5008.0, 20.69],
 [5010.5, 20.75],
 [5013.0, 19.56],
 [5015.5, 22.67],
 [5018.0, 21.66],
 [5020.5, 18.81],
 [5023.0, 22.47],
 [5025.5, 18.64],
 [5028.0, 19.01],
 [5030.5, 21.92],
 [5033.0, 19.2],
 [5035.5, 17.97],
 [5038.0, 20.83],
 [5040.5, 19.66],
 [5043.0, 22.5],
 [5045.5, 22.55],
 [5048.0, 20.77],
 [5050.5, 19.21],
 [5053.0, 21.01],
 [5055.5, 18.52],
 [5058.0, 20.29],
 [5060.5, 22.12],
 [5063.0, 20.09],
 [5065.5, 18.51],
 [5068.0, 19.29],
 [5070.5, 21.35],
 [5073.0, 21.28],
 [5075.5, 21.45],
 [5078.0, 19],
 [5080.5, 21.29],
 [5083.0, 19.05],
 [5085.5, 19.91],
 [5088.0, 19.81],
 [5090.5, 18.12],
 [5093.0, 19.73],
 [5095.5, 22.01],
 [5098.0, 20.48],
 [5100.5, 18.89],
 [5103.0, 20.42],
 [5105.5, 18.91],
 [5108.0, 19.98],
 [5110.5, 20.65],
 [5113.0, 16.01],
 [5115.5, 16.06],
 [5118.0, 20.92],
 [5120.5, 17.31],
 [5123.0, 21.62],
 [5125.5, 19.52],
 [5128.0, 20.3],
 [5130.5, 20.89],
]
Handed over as 25.1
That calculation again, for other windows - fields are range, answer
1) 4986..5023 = 20.8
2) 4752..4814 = 26.5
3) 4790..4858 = 31.1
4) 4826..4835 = 31.1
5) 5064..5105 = 20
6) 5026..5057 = 20.2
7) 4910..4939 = 26.4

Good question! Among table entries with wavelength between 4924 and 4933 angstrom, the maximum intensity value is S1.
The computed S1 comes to 27.18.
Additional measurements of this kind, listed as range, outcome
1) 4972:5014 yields 24.94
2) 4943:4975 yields 25.9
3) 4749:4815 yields 33.52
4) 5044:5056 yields 22.55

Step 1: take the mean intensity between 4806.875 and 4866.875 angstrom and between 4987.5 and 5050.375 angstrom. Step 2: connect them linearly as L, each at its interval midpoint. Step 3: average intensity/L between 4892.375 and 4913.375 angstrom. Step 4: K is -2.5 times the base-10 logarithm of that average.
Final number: 0.07 mag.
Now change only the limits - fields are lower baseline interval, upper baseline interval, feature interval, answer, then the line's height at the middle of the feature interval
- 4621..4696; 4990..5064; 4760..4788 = -0.155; 22.2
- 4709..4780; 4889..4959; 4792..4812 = -0.135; 25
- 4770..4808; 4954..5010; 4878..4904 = -0.245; 24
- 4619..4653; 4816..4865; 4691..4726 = 0.107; 26.9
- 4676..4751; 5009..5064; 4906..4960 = -0.181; 21.5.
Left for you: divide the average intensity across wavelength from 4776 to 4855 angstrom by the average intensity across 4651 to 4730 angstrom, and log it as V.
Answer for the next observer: 1.3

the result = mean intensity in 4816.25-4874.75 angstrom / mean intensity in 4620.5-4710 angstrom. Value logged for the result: 1.46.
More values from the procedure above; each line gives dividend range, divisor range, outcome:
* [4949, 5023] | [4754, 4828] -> 0.81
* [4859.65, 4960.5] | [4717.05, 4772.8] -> 1.17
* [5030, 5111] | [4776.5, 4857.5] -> 0.67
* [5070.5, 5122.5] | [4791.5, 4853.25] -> 0.64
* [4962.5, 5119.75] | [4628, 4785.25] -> 0.87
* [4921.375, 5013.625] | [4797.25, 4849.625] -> 0.75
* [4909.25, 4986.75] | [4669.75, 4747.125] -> 1.03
